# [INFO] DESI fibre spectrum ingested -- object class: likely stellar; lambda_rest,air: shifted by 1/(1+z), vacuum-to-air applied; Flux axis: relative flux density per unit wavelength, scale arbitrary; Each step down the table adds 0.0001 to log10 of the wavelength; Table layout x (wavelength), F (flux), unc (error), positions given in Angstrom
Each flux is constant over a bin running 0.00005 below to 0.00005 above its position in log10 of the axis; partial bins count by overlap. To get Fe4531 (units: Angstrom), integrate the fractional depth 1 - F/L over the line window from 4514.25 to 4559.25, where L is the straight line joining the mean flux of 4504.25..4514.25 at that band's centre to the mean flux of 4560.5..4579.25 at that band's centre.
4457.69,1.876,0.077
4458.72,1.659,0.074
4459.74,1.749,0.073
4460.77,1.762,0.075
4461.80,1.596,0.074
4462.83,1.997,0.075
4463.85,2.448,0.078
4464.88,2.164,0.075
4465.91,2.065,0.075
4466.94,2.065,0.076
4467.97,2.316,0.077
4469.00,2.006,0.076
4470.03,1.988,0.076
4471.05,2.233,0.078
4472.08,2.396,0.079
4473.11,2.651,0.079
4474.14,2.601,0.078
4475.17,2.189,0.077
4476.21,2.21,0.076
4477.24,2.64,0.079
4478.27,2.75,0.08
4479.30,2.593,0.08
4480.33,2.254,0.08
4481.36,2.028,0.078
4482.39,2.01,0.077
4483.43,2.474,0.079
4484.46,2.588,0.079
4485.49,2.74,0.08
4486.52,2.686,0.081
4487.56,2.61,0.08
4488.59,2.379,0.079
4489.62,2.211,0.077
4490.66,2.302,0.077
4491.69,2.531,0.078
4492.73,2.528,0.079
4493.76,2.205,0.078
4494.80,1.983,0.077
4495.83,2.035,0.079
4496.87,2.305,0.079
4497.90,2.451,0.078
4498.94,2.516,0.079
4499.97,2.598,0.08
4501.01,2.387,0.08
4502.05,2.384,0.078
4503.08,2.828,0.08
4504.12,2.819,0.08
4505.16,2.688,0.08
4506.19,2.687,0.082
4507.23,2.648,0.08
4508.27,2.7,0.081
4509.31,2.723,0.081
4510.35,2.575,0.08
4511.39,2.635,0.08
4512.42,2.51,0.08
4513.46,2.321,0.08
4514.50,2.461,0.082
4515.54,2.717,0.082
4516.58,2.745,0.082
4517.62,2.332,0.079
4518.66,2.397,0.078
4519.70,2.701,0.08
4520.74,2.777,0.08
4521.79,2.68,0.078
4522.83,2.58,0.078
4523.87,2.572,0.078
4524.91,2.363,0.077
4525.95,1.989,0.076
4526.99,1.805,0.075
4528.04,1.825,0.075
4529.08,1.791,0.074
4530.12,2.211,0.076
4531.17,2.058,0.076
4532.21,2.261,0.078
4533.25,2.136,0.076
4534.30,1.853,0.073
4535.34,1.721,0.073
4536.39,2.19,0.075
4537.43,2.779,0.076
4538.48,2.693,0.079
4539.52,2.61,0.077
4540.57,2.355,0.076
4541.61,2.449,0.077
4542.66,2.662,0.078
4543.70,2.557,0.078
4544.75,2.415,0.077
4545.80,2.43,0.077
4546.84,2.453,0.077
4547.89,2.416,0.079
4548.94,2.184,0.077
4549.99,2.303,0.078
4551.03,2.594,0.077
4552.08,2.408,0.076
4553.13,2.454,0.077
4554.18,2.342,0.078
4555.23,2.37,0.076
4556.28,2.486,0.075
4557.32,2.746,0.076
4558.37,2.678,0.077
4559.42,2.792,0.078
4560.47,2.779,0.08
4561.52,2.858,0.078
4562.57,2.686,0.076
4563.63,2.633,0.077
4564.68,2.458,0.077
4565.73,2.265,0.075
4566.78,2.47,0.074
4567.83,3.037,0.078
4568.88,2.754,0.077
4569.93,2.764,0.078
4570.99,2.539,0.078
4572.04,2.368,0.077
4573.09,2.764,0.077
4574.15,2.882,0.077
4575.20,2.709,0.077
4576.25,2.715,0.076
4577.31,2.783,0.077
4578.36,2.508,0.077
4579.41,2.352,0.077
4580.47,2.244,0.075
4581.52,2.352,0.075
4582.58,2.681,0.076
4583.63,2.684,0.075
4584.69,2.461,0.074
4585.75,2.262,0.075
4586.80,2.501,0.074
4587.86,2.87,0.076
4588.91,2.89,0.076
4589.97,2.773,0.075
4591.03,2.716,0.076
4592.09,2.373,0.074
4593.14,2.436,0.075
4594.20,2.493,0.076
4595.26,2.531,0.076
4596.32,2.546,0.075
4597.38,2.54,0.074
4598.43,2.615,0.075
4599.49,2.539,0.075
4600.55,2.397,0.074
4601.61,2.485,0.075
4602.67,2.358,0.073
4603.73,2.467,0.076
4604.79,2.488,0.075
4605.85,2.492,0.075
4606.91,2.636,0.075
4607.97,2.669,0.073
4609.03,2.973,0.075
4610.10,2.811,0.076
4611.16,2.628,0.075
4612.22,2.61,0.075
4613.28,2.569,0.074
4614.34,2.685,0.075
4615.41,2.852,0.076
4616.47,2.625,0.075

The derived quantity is 4.2 Angstrom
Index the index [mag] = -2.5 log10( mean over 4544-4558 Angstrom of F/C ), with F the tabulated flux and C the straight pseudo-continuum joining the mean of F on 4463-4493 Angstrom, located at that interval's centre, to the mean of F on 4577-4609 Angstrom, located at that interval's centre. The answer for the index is 0.02 mag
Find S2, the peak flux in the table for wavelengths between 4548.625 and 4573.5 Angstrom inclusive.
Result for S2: 3.037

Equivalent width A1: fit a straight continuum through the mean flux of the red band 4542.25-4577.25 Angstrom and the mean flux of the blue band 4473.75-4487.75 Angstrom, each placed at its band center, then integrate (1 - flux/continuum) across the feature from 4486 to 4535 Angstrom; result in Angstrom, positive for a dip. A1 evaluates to 1.7 Angstrom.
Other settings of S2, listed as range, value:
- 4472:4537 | 2.828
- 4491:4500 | 2.598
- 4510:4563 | 2.858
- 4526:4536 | 2.261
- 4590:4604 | 2.716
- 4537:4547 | 2.779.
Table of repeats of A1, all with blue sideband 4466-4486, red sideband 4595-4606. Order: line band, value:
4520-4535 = 1.2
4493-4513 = -1.1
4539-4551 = -0.1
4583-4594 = -0.5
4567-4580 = -1.1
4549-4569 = -1.0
